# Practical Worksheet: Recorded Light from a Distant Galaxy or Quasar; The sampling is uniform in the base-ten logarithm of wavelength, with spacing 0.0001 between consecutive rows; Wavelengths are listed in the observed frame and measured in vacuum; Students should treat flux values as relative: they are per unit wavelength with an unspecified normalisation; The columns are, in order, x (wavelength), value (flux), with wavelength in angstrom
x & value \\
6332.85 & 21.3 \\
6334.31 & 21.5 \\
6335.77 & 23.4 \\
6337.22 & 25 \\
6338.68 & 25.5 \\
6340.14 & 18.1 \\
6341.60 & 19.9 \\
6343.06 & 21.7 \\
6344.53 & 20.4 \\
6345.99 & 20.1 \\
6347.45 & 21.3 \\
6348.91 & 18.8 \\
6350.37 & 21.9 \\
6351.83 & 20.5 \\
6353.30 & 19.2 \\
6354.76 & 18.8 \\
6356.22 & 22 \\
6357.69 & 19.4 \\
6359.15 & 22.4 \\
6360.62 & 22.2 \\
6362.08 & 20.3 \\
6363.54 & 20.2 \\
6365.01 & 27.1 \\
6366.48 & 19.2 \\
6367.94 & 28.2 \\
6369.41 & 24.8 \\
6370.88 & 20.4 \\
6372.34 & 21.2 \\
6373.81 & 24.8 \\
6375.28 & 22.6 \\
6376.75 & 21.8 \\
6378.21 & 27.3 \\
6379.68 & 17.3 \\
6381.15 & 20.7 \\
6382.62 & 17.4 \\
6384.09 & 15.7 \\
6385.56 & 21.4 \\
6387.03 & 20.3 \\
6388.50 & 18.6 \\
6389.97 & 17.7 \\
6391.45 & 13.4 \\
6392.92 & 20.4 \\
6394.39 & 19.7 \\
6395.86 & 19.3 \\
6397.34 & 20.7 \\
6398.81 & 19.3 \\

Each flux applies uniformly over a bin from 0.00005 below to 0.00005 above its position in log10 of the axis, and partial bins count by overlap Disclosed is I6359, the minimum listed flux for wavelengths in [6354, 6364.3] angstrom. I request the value 18.8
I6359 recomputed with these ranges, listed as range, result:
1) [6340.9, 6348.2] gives 19.9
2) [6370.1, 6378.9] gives 20.4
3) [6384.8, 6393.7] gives 13.4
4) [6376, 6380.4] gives 17.3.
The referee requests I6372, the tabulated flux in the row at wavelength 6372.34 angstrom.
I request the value 21.2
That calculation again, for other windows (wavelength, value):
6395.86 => 19.3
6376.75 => 21.8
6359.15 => 22.4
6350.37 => 21.9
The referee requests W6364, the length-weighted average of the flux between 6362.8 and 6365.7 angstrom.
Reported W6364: 23.6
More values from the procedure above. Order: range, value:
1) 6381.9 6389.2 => 18.7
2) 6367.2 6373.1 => 23.7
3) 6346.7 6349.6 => 20.1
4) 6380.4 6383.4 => 19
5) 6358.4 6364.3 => 21.3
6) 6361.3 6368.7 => 23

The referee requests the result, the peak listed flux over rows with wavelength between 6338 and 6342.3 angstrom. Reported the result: 25.5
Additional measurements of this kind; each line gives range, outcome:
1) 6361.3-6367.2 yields 27.1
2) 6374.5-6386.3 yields 27.3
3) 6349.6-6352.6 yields 21.9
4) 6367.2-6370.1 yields 28.2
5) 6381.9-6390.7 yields 21.4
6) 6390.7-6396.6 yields 20.4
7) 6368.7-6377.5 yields 24.8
